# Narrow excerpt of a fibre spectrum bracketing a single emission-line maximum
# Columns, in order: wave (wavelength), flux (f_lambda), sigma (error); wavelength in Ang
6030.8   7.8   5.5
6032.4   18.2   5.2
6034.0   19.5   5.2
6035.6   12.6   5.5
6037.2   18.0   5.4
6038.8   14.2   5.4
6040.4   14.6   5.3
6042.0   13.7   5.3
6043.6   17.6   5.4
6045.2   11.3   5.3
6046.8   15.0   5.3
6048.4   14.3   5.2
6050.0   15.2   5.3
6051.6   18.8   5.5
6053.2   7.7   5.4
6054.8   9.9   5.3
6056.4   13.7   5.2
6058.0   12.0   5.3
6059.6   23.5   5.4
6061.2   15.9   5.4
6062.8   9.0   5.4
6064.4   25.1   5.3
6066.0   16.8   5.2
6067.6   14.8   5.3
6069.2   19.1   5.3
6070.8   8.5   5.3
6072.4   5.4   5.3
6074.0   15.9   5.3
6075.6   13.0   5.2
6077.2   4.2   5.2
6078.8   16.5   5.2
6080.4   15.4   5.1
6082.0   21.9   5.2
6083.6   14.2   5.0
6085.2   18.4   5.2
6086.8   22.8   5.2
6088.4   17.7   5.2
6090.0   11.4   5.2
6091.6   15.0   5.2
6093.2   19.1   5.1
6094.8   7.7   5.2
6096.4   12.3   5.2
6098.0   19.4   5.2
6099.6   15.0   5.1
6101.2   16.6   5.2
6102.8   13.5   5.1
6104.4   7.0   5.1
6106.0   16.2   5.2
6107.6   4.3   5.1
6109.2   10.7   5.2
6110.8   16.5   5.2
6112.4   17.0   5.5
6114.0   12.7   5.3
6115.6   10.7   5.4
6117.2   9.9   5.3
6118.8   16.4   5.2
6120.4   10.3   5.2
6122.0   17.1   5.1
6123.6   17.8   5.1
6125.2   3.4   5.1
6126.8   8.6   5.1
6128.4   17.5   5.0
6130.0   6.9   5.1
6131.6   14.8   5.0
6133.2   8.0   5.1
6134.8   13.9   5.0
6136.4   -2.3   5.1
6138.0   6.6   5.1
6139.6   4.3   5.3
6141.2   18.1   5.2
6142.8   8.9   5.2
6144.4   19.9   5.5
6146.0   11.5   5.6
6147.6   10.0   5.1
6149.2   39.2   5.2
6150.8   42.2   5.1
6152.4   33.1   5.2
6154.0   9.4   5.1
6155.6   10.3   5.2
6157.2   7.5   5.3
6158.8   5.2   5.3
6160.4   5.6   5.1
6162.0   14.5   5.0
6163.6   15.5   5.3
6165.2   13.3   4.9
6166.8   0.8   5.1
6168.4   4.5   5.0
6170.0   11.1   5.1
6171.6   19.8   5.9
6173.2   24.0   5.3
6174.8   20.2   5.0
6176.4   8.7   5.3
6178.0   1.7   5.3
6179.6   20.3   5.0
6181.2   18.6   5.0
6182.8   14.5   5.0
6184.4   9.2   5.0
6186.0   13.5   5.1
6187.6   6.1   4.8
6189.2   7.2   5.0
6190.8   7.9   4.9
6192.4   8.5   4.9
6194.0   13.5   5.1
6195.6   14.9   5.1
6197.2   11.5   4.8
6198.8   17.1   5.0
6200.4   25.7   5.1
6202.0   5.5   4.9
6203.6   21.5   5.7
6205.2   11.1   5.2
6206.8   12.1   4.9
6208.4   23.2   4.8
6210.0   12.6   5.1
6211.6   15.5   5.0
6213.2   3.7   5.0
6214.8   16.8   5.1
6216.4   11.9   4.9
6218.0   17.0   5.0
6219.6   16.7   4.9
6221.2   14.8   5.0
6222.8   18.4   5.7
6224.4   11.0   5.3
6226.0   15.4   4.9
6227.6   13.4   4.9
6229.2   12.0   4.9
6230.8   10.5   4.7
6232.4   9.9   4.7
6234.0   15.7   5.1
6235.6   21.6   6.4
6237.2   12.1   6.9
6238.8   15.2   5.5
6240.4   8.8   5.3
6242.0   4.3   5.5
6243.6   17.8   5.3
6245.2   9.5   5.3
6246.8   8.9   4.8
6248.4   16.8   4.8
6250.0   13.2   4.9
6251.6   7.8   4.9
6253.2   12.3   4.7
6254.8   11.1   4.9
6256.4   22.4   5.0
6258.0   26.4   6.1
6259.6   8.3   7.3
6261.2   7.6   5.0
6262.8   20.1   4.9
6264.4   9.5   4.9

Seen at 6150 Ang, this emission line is H-beta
